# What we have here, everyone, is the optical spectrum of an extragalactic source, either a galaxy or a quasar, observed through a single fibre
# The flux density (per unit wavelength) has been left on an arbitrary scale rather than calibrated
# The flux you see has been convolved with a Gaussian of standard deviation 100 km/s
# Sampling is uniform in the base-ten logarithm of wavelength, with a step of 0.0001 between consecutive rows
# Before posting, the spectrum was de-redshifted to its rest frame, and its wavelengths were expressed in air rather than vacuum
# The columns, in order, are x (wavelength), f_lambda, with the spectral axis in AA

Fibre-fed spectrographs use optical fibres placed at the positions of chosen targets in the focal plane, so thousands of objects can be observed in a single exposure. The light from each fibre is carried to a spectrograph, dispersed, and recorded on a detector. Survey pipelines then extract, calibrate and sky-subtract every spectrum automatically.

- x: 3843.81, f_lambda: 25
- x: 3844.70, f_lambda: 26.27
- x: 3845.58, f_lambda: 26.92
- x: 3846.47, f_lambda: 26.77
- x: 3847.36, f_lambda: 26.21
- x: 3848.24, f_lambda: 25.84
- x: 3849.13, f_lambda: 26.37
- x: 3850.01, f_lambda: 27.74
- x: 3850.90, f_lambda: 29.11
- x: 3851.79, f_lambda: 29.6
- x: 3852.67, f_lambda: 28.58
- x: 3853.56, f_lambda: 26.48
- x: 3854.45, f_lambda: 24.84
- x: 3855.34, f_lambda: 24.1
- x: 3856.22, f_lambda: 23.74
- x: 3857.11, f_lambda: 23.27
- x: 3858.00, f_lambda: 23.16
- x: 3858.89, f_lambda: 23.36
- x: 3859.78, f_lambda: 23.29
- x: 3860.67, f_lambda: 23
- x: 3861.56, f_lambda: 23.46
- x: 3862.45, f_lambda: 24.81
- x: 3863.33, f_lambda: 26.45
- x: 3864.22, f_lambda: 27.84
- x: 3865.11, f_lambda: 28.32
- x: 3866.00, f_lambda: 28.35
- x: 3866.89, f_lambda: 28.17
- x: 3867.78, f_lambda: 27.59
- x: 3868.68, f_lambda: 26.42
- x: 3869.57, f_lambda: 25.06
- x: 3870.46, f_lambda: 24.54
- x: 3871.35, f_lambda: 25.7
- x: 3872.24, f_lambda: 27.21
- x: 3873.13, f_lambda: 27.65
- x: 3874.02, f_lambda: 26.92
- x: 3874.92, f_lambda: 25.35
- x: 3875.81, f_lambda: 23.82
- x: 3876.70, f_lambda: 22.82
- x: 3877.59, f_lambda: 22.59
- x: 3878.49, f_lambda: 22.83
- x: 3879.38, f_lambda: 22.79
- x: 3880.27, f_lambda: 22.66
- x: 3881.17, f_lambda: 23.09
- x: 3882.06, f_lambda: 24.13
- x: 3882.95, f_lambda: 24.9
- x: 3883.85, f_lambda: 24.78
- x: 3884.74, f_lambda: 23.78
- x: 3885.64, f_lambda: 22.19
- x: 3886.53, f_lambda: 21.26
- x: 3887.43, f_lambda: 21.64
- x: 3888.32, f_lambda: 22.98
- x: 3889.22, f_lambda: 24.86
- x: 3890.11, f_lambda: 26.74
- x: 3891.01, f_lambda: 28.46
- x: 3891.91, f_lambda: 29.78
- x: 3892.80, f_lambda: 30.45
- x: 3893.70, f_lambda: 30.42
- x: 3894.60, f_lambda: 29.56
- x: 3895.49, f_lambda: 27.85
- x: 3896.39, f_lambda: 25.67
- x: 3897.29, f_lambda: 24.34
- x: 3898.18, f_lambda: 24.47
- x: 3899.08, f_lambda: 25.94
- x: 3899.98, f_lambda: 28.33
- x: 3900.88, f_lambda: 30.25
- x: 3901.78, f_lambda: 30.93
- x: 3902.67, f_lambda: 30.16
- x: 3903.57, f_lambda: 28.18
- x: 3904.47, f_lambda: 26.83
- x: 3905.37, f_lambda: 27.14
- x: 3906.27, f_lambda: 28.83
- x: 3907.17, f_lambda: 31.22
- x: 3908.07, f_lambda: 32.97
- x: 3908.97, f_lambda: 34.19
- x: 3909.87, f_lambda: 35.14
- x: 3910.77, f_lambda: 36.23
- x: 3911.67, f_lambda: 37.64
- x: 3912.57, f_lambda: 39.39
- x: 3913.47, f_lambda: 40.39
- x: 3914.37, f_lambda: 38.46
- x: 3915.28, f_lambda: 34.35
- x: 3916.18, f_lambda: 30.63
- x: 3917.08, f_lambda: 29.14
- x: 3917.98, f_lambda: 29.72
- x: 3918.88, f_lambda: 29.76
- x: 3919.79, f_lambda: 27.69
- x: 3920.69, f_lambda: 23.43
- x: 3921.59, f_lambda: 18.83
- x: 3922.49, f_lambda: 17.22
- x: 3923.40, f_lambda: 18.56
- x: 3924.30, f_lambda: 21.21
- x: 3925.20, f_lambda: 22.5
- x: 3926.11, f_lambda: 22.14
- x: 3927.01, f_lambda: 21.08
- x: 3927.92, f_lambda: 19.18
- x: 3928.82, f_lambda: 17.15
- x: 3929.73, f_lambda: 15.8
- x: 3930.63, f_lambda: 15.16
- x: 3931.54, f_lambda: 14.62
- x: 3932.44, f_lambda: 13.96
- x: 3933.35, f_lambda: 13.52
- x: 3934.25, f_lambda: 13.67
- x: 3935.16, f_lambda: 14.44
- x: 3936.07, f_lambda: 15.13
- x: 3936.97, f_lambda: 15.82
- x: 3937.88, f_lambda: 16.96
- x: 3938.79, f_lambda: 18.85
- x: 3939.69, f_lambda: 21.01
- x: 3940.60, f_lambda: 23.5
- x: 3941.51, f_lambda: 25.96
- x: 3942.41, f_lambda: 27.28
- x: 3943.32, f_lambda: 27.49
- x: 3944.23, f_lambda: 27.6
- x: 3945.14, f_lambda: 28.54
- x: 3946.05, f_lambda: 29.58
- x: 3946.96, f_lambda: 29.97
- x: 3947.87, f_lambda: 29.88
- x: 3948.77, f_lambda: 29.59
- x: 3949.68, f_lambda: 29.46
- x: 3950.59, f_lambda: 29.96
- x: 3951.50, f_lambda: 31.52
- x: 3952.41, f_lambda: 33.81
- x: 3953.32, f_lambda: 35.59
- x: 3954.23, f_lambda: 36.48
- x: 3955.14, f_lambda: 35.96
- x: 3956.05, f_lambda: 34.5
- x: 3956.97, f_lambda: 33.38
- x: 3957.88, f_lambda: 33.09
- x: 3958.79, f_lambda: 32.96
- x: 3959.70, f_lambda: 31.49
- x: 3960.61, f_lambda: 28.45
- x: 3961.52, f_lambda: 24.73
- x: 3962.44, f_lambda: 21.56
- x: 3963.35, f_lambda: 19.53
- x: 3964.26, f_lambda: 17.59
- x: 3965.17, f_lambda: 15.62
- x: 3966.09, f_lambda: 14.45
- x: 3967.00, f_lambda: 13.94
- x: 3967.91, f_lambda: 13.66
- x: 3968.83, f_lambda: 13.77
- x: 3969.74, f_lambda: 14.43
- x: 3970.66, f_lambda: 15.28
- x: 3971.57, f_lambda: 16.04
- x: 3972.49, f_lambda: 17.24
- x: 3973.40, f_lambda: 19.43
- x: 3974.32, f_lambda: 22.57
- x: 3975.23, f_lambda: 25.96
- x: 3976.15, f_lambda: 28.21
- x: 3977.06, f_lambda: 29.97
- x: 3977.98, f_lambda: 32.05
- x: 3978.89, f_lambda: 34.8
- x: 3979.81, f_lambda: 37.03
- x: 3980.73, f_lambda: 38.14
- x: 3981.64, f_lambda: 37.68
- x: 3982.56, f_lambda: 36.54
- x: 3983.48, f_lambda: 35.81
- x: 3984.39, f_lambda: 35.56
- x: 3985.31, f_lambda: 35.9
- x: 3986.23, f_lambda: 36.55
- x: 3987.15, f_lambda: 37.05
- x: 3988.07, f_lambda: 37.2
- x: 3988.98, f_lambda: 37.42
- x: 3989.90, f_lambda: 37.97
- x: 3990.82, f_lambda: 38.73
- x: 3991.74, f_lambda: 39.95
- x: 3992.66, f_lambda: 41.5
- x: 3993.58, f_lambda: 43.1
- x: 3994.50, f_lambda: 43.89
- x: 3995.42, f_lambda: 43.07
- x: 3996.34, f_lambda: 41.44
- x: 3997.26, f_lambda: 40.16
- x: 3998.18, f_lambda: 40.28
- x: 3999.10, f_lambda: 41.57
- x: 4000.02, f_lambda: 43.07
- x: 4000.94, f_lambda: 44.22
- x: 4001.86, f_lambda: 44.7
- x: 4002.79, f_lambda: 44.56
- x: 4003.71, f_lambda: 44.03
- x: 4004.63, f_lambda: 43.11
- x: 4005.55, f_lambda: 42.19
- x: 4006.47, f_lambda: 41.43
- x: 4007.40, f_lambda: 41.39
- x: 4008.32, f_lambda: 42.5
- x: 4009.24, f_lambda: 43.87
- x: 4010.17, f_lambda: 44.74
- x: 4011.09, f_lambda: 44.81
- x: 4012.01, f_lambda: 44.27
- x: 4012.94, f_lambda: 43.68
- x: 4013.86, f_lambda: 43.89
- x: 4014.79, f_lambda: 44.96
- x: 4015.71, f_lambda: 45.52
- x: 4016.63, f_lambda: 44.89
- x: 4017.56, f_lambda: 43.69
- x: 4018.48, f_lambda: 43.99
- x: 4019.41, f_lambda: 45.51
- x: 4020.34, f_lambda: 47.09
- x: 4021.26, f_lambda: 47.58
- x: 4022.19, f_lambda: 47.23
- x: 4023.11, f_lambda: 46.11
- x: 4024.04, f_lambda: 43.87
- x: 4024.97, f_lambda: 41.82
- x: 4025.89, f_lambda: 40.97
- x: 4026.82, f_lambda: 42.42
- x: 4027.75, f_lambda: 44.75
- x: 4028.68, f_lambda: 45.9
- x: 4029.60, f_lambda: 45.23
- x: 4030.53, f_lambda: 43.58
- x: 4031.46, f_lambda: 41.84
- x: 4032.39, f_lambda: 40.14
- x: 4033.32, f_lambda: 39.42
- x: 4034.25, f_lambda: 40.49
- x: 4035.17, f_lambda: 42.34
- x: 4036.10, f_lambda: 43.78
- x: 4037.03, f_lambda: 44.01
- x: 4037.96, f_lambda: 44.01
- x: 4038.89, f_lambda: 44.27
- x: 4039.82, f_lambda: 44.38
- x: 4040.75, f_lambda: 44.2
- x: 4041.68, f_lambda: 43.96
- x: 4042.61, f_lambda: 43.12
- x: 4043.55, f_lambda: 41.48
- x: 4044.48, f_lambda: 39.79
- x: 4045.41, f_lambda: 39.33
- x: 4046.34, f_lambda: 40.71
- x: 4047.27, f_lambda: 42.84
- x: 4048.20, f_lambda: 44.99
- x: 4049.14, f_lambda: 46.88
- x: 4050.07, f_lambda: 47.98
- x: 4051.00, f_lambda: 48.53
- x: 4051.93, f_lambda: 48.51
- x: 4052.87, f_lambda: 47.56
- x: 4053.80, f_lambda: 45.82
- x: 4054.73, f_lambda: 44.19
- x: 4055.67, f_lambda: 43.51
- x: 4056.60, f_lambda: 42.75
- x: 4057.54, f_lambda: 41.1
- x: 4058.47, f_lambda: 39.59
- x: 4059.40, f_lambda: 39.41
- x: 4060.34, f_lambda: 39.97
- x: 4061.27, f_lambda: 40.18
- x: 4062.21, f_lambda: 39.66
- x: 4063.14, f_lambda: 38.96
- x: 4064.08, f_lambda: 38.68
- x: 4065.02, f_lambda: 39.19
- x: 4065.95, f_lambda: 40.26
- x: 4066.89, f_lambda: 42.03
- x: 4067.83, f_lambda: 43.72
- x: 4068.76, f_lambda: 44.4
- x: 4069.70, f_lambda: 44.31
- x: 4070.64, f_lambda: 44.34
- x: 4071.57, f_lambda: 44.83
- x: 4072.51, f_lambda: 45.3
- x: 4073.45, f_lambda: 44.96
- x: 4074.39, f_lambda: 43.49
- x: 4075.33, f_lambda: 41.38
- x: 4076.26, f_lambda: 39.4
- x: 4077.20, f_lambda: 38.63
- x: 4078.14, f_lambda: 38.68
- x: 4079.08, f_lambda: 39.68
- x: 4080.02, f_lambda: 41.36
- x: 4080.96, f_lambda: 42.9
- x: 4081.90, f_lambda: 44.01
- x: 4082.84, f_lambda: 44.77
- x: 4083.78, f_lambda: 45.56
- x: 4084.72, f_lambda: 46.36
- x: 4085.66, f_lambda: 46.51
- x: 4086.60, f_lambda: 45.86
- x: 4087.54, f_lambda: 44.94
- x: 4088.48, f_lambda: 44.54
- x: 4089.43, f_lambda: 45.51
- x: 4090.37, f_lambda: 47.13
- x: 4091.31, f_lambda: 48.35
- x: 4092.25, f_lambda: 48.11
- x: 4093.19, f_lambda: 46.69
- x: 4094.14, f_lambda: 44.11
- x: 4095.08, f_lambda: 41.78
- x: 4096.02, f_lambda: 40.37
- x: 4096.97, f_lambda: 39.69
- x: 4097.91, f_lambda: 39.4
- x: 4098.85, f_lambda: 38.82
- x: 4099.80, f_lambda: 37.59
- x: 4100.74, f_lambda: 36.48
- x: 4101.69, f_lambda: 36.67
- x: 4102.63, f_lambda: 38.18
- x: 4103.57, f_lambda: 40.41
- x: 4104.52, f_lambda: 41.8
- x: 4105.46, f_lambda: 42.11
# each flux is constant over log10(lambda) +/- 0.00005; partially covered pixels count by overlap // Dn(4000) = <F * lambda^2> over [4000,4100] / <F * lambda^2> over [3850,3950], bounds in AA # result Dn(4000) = 1.83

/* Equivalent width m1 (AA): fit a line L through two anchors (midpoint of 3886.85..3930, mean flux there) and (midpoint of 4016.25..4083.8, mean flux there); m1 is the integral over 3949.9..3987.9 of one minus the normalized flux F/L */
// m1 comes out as 7.1 AA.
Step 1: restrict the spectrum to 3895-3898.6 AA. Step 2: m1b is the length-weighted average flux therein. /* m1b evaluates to 25.7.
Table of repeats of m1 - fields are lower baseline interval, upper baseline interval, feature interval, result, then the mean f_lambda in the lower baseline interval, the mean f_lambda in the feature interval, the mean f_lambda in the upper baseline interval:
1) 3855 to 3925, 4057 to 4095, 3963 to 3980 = 6.6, 26.9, 20.9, 43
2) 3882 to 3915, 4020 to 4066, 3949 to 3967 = 3.4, 29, 28.1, 43.1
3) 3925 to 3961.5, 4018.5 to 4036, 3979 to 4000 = -2.2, 25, 39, 43.7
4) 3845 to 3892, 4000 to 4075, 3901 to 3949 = 8.7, 25.3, 25.5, 43.4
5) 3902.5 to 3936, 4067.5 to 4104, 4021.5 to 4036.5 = -2.6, 25.5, 43.2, 42.8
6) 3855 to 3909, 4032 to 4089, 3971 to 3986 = 2.2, 26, 30.2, 42.9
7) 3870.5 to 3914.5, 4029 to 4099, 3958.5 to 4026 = 2.4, 27.7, 35.7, 43.1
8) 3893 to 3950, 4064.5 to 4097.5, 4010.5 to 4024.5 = -3.3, 25.8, 45.2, 43.5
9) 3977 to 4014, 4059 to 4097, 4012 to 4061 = -2.5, 40.3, 43.7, 43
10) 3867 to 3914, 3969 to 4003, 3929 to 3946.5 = 6.3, 27.5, 19.9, 34.6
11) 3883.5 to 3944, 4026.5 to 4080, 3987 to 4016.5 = -4.9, 25.3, 42.3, 42.7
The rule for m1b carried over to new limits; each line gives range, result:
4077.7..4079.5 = 39.2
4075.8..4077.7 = 39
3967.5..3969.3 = 13.7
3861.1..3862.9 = 24.2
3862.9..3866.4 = 27.7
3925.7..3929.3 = 19.8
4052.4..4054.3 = 46.7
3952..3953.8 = 34.8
